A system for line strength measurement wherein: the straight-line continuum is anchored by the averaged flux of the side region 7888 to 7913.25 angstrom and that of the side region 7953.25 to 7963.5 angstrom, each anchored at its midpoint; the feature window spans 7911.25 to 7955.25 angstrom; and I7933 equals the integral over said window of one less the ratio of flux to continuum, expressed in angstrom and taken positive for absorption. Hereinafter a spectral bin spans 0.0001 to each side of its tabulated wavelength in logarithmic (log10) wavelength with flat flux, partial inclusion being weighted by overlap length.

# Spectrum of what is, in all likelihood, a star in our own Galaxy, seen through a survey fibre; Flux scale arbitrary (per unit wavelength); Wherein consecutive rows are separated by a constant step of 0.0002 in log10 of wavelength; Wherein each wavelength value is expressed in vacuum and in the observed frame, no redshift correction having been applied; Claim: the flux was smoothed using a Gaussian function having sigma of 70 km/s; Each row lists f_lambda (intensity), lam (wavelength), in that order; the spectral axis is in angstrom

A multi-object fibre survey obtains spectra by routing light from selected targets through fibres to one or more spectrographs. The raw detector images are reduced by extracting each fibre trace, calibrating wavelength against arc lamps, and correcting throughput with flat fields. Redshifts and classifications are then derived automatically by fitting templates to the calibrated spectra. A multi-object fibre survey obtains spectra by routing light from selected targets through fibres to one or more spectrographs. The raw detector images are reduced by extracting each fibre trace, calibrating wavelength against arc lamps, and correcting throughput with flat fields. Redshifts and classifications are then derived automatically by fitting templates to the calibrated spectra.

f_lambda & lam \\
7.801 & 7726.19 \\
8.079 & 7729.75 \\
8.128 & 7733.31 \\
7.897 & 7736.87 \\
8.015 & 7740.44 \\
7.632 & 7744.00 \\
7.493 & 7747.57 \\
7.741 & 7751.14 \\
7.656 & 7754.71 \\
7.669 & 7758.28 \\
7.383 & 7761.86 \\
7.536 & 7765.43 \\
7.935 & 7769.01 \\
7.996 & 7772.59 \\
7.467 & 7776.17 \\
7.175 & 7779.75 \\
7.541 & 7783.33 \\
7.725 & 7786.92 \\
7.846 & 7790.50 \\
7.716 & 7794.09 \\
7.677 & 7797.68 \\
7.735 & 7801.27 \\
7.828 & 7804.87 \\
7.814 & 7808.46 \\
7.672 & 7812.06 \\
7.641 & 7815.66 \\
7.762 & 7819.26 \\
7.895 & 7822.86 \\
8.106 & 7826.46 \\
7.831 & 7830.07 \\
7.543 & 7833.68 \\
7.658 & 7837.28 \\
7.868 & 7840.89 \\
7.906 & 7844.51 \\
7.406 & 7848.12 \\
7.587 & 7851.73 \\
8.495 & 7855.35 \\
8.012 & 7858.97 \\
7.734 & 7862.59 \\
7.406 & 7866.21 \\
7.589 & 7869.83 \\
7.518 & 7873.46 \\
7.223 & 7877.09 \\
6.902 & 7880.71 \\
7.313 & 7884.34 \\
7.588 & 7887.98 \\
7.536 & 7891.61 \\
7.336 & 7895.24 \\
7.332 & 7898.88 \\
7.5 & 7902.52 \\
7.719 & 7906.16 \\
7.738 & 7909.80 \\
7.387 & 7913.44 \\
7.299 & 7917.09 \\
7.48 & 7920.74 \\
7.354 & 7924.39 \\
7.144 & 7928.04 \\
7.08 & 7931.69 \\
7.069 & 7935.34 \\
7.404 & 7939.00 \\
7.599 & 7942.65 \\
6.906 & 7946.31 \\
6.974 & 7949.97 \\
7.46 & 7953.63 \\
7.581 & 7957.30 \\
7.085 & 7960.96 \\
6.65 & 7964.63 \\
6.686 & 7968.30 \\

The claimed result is 0.8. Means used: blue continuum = 7.52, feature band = 7.27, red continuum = 7.31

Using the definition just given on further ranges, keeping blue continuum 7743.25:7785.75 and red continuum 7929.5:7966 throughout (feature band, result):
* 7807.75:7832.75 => -1.11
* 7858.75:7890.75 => -0.43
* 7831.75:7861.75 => -1.58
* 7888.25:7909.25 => -0.60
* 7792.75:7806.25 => -0.38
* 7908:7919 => -0.32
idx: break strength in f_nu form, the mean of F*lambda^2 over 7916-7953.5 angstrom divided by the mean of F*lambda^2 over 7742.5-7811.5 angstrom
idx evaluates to 0.98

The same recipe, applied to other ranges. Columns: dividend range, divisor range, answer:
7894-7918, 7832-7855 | 0.99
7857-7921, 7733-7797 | 1.00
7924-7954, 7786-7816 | 0.96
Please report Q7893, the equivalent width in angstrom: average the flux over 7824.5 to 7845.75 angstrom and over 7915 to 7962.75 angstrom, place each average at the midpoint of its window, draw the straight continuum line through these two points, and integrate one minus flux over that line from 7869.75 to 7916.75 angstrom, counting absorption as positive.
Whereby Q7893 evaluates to 0.5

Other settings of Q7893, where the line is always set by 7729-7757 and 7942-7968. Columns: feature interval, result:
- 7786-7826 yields -0.8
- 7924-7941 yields 0.0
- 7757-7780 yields 0.3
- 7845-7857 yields -0.6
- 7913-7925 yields -0.2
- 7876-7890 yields 0.2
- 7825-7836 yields -0.4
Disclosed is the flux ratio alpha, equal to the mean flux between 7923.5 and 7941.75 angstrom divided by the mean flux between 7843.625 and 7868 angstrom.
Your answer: 0.9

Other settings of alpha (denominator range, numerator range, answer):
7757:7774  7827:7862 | 1.02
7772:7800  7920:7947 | 0.95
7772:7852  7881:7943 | 0.96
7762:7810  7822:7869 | 1.02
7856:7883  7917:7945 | 0.97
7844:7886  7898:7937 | 0.97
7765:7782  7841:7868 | 1.02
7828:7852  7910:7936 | 0.95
